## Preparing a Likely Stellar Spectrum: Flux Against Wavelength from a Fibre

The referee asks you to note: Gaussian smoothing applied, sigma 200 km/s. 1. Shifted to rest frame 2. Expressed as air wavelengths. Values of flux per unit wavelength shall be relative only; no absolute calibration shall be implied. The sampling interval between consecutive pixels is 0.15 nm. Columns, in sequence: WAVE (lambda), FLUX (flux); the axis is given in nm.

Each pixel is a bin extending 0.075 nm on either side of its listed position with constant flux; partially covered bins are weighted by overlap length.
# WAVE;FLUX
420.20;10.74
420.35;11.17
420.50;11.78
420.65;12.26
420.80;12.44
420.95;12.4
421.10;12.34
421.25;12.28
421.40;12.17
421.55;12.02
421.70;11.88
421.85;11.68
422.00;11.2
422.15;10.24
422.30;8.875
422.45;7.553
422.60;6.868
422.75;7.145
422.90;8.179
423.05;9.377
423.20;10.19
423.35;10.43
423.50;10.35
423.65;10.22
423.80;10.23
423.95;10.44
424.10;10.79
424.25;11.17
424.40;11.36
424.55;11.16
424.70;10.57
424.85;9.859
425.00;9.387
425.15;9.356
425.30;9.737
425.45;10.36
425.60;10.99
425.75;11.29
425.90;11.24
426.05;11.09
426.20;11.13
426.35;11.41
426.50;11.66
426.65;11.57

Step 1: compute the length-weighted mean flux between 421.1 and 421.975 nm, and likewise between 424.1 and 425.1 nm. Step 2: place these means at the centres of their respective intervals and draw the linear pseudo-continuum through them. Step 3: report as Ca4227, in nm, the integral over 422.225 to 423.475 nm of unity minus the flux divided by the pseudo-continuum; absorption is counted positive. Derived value 0.30 nm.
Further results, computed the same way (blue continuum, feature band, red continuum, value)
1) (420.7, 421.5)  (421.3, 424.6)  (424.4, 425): 0.35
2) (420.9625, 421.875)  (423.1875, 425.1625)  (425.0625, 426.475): 0.14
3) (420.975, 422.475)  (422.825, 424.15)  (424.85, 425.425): 0.05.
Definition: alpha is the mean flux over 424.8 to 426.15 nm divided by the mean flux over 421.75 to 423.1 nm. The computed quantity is 1.15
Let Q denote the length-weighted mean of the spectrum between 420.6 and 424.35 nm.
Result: 10.5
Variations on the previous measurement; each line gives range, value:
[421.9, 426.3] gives 10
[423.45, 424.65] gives 10.7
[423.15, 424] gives 10.3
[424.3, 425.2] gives 10.3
